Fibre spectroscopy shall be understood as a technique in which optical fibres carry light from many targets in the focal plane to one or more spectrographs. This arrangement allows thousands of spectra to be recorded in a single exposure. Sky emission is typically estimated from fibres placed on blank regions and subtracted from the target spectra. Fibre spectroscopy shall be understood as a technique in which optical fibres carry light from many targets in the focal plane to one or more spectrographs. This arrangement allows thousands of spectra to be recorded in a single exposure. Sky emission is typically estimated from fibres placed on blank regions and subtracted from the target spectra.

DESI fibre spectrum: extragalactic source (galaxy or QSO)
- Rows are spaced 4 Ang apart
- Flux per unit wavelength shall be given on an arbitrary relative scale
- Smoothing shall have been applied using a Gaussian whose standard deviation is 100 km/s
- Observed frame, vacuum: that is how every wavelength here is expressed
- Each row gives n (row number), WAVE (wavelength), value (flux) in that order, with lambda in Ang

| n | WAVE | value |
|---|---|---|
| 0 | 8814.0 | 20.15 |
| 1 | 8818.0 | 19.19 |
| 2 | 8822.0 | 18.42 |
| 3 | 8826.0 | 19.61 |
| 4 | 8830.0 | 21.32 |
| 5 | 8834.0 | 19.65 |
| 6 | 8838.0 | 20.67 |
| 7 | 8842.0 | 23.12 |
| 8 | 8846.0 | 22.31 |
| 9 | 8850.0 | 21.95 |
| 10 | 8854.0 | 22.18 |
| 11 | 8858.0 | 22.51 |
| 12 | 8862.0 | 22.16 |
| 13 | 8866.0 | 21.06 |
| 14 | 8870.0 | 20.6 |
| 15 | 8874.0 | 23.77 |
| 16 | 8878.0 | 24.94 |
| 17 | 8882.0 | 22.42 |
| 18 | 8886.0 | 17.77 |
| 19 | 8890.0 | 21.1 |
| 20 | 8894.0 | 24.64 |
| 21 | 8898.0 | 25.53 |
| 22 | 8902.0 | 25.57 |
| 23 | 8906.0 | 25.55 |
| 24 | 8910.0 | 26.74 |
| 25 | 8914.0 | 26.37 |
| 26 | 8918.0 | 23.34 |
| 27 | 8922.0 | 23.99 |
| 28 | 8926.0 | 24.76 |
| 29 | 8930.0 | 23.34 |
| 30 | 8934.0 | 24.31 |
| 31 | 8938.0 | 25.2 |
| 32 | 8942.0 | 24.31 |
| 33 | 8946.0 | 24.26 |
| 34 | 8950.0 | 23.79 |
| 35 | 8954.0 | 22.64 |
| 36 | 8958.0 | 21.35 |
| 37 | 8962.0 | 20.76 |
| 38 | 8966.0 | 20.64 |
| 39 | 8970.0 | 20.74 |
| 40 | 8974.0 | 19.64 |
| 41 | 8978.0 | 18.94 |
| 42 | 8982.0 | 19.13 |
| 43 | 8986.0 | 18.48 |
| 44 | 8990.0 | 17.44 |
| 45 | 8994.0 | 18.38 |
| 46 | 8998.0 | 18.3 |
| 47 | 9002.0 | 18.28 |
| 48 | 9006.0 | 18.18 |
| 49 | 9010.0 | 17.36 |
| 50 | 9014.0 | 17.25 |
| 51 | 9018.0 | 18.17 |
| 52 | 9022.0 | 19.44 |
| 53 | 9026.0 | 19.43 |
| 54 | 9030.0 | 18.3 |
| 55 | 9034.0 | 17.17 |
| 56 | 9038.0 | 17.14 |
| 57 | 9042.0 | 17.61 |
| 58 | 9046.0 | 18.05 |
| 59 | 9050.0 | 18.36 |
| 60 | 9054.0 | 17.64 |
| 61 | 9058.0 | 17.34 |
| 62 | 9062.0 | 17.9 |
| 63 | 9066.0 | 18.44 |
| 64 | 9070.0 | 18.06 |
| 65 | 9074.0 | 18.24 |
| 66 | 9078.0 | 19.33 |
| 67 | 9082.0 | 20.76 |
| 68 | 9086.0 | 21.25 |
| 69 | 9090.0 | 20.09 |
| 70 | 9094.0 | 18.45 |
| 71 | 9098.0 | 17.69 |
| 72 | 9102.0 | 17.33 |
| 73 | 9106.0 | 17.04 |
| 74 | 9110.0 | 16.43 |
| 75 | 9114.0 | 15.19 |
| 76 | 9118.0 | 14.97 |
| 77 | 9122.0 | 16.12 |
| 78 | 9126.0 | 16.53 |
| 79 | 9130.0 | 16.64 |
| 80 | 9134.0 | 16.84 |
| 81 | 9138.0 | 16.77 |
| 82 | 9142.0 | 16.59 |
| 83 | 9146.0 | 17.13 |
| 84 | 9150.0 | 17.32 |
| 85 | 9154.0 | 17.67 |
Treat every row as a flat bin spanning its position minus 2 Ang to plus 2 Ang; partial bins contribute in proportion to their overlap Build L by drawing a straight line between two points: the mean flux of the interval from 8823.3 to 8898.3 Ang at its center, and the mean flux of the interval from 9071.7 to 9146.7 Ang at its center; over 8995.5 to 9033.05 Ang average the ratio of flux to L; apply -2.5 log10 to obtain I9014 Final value 0.05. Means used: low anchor 21.8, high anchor 17.6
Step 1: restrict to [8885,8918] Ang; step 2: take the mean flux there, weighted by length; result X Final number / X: 24.3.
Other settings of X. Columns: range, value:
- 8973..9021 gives 18.3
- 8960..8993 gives 19.4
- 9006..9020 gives 17.7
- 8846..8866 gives 22.1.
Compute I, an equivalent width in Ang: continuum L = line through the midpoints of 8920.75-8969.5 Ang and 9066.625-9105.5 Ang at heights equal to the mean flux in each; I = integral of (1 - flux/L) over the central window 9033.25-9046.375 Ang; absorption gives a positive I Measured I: 1.9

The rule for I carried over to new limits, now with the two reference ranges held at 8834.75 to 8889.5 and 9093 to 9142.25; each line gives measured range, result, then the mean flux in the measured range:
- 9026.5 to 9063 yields 0.68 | 17.8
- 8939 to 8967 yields -3.74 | 22.7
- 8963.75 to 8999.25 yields 0.60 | 19.1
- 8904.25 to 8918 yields -3.25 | 25.8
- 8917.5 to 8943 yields -4.66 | 24.2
